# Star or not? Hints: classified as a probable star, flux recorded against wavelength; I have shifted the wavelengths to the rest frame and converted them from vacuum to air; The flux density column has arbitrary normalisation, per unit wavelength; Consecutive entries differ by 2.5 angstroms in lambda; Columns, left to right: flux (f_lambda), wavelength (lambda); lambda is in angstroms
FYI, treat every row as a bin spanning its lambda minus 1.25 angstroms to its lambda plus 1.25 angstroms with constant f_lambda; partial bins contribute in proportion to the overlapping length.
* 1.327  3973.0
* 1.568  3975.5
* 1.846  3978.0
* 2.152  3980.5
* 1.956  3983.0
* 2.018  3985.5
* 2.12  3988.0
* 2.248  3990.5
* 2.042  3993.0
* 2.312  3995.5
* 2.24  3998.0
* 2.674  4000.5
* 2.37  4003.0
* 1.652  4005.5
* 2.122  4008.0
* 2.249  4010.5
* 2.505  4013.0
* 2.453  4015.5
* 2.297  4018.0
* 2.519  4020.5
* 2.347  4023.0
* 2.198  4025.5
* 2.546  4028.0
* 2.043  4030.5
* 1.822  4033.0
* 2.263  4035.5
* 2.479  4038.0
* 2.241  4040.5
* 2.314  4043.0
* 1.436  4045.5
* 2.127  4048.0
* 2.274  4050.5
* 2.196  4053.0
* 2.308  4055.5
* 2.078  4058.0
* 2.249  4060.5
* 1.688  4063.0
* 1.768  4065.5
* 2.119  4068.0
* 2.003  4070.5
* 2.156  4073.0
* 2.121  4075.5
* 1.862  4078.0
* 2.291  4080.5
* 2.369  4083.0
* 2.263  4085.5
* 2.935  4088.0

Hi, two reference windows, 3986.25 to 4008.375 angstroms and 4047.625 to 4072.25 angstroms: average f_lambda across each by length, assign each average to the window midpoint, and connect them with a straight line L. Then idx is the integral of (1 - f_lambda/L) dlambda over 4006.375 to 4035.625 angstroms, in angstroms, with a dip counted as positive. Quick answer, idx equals -1.6 angstroms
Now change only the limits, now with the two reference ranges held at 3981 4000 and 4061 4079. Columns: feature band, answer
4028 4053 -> -1.2 angstroms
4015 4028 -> -1.8 angstroms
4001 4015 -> -0.7 angstroms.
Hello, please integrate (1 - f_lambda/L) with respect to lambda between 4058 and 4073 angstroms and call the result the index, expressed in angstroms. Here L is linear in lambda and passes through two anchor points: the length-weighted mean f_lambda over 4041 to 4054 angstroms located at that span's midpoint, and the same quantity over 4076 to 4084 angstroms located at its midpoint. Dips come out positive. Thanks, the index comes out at 0.9 angstroms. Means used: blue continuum 2.08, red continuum 2.16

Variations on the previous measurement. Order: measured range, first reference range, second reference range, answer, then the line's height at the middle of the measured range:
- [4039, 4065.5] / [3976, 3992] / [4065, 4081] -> -0.5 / 2.04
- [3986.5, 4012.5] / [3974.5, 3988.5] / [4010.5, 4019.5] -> -0.3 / 2.19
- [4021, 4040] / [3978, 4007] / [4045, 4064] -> -1.4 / 2.1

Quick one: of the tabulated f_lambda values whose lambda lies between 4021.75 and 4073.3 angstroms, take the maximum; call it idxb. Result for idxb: 2.546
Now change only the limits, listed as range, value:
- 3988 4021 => 2.674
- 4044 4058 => 2.308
